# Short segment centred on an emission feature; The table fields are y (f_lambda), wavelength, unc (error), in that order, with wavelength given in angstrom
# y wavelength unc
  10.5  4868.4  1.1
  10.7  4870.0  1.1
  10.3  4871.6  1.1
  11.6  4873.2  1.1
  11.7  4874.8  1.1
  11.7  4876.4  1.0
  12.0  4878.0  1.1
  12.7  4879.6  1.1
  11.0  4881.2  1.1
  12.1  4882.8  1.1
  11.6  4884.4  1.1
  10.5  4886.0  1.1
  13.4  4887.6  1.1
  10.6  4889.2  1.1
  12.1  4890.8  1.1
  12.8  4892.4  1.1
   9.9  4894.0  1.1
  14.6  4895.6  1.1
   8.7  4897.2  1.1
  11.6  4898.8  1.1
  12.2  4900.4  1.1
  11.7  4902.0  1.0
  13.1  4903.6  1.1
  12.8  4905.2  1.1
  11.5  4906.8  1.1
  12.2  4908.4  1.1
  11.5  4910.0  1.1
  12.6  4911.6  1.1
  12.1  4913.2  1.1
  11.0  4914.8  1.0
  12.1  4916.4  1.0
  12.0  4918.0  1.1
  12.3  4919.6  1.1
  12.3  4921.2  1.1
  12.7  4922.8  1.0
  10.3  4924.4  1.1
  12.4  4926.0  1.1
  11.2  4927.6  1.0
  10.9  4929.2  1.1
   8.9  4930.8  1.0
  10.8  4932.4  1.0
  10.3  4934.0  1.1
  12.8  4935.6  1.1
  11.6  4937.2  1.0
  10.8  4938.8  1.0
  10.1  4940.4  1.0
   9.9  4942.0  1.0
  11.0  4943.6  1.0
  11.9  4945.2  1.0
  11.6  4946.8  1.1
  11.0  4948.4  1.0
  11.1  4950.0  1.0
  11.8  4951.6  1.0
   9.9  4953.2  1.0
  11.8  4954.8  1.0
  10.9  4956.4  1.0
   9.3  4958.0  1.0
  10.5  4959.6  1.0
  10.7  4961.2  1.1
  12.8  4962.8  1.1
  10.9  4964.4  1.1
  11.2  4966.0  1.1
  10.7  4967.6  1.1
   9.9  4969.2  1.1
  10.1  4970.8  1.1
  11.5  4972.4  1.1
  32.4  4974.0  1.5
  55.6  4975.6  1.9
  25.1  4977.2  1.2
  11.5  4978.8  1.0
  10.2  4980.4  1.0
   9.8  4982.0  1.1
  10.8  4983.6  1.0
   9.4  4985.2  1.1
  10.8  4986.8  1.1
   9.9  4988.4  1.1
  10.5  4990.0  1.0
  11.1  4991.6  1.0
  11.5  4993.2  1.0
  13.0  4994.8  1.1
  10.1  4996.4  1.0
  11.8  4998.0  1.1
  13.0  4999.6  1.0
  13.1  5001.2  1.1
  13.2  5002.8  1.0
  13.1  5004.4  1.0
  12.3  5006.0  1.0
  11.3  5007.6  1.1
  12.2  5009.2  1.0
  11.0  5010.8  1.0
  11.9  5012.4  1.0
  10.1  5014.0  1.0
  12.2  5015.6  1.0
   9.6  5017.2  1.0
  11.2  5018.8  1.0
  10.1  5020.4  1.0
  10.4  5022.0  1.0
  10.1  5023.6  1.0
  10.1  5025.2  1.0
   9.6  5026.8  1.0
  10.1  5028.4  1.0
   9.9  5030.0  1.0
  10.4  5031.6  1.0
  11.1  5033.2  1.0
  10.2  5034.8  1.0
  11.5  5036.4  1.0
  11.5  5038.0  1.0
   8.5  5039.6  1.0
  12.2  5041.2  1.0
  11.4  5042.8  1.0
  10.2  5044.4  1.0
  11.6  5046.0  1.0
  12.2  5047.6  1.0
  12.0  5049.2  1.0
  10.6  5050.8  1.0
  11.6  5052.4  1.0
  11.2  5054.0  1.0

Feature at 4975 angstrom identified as Hgamma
